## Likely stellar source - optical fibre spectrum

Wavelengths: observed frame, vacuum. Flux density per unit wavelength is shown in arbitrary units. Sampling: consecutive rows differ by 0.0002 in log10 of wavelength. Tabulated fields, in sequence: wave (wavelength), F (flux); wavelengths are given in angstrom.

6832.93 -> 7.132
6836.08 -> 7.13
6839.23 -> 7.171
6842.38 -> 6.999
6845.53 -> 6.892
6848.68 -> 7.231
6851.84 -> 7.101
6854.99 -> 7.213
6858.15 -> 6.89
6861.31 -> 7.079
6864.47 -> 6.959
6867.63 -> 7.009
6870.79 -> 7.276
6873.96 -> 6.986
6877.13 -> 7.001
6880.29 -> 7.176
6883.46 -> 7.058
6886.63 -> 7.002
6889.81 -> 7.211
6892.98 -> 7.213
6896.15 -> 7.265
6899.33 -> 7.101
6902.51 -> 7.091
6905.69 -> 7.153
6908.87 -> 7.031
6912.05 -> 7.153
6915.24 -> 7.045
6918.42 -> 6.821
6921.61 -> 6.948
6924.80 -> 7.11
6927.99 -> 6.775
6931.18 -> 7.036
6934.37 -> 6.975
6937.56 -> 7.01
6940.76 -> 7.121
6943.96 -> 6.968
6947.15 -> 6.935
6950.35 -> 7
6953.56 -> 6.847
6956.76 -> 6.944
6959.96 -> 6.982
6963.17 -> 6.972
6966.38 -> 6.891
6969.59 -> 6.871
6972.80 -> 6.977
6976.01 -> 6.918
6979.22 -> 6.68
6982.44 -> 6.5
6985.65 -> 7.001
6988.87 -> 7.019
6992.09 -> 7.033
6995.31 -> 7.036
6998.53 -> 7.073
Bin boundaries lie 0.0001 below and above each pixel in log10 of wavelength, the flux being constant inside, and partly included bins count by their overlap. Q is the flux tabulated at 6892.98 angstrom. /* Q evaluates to 7.213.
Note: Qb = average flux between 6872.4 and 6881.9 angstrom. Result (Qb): 7.06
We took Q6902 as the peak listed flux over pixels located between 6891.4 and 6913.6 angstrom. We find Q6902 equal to 7.265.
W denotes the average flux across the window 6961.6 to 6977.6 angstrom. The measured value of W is 6.93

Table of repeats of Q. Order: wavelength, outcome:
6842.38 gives 6.999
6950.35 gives 7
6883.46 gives 7.058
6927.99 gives 6.775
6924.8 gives 7.11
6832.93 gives 7.132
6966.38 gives 6.891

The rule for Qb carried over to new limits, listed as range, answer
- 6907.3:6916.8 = 7.07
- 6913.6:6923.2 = 6.94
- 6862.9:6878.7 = 7.04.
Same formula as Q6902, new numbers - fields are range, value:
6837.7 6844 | 7.171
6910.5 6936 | 7.153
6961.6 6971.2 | 6.972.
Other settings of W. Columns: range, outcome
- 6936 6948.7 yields 7.01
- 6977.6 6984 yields 6.59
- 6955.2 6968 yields 6.95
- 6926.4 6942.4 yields 6.98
